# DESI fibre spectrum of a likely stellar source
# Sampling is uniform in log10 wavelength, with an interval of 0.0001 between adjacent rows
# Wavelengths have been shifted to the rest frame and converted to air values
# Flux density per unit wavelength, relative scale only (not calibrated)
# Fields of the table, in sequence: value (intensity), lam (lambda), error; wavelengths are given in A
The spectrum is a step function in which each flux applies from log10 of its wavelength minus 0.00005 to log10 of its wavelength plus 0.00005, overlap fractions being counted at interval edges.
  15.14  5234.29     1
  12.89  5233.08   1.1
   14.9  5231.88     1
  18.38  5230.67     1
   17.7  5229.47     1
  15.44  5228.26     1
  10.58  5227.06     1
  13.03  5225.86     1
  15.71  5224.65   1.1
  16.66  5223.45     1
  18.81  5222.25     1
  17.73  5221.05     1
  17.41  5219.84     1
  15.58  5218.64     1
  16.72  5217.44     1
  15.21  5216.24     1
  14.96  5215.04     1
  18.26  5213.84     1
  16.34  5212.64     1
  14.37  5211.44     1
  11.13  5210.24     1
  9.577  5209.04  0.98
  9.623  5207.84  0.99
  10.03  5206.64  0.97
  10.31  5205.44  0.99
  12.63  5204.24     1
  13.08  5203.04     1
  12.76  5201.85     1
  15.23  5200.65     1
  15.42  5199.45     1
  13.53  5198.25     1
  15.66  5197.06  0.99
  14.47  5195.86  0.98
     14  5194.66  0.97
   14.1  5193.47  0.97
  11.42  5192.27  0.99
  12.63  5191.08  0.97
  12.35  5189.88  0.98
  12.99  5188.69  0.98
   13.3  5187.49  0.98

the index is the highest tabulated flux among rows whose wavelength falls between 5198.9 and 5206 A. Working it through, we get 15.42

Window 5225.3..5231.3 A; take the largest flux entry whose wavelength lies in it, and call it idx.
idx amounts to 18.38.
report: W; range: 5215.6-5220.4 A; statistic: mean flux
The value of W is 16.2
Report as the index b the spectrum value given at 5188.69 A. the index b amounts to 12.99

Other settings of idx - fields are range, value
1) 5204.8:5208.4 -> 10.31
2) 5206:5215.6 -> 18.26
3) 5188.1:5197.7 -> 15.66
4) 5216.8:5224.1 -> 18.81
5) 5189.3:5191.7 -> 12.63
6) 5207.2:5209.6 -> 9.623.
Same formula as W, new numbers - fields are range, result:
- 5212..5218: 16.3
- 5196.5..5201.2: 15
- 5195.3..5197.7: 15.1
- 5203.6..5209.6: 10.4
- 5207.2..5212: 11.1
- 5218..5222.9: 17.4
